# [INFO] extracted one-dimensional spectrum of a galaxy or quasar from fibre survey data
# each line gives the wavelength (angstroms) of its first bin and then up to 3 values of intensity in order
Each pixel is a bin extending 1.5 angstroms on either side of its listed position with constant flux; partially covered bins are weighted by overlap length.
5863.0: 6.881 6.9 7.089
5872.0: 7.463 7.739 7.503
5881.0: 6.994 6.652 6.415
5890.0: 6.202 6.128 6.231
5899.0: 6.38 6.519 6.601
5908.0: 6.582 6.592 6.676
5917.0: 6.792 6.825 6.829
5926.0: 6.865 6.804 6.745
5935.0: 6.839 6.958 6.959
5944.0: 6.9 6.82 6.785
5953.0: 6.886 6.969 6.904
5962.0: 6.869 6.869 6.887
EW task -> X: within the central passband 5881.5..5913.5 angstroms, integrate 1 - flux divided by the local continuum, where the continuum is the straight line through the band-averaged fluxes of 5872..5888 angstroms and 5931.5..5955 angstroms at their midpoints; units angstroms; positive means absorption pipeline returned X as 2.7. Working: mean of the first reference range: 7.12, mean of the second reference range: 6.87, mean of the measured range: 6.46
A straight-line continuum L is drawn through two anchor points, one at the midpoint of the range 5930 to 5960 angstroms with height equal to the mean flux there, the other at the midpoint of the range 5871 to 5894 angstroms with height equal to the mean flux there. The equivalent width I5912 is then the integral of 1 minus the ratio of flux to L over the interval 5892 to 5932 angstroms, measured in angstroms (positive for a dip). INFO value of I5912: 1.6 angstroms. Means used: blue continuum 6.89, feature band 6.61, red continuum 6.87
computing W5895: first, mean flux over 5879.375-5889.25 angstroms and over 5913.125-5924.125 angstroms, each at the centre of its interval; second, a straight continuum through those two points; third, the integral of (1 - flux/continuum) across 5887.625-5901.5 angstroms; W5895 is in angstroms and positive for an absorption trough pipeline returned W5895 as 0.89 angstroms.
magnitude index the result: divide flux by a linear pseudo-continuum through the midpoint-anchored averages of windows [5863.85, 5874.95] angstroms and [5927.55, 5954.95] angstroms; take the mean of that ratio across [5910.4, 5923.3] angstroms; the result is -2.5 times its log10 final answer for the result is 0.037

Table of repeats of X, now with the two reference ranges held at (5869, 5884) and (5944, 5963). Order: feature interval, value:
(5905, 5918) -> 0.9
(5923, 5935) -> 0.3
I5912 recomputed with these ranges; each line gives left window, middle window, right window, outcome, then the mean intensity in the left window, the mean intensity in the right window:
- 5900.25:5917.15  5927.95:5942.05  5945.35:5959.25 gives -0.2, 6.61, 6.87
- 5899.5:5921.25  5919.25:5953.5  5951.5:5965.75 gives -0.4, 6.64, 6.9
